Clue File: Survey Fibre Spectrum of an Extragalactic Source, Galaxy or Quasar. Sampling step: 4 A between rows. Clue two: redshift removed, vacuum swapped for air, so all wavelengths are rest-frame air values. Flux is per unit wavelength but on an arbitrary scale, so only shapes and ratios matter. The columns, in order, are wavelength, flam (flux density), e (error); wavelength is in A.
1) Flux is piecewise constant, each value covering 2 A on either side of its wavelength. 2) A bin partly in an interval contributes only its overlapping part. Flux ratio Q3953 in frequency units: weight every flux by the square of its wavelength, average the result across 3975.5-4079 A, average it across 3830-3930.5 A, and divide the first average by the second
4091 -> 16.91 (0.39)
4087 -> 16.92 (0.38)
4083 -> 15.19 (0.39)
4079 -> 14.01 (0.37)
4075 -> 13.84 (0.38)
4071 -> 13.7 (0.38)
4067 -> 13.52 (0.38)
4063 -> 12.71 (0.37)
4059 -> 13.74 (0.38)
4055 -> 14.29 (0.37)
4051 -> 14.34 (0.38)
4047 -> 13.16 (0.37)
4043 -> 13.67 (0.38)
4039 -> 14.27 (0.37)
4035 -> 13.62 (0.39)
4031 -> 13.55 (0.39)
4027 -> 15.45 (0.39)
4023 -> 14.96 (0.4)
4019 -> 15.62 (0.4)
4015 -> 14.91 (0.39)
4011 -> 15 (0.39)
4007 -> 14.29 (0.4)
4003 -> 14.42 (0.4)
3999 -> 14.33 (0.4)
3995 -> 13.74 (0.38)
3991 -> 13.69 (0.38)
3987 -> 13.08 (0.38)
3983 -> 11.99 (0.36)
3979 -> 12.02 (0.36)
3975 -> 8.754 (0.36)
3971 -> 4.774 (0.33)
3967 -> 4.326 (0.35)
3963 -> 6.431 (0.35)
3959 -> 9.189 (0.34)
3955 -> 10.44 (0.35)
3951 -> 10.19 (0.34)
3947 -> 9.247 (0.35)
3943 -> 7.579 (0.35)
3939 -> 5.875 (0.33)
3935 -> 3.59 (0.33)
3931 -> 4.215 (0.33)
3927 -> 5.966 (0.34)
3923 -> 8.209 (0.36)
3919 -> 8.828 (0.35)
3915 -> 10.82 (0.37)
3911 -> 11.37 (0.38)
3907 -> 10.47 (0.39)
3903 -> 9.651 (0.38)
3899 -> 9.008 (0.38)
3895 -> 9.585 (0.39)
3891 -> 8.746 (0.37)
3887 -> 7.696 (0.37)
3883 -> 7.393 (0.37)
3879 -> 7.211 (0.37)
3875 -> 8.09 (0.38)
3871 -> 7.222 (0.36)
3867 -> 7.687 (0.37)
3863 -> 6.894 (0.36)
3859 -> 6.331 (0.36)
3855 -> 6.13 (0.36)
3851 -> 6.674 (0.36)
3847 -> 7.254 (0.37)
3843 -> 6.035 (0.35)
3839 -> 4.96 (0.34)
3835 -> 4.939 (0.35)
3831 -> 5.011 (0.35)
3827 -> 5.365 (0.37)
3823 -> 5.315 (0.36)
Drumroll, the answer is 1.9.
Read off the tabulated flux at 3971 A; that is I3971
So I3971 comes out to 4.774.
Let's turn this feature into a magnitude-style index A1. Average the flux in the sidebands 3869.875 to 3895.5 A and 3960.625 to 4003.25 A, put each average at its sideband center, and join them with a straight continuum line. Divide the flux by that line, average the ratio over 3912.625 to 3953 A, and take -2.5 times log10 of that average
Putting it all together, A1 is 0.23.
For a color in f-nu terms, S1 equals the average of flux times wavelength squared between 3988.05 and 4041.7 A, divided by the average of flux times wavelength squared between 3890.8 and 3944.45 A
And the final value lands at 1.9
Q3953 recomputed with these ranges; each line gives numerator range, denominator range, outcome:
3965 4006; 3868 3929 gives 1.35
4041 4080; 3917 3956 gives 1.98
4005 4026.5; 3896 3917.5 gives 1.55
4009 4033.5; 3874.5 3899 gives 1.94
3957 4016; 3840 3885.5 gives 1.74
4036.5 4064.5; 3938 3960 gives 1.63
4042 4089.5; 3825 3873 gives 2.54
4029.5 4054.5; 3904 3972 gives 1.86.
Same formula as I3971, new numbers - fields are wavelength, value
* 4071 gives 13.7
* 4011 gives 15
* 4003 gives 14.42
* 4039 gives 14.27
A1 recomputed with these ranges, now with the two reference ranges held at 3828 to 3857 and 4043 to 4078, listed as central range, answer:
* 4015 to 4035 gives -0.19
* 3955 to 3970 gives 0.39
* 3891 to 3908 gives -0.20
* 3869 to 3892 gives -0.07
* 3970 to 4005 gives -0.09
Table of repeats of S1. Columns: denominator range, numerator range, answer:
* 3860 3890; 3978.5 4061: 2.03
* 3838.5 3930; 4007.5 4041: 1.98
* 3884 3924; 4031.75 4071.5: 1.57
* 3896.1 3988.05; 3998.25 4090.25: 1.78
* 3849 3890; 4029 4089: 2.15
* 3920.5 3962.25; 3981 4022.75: 1.96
